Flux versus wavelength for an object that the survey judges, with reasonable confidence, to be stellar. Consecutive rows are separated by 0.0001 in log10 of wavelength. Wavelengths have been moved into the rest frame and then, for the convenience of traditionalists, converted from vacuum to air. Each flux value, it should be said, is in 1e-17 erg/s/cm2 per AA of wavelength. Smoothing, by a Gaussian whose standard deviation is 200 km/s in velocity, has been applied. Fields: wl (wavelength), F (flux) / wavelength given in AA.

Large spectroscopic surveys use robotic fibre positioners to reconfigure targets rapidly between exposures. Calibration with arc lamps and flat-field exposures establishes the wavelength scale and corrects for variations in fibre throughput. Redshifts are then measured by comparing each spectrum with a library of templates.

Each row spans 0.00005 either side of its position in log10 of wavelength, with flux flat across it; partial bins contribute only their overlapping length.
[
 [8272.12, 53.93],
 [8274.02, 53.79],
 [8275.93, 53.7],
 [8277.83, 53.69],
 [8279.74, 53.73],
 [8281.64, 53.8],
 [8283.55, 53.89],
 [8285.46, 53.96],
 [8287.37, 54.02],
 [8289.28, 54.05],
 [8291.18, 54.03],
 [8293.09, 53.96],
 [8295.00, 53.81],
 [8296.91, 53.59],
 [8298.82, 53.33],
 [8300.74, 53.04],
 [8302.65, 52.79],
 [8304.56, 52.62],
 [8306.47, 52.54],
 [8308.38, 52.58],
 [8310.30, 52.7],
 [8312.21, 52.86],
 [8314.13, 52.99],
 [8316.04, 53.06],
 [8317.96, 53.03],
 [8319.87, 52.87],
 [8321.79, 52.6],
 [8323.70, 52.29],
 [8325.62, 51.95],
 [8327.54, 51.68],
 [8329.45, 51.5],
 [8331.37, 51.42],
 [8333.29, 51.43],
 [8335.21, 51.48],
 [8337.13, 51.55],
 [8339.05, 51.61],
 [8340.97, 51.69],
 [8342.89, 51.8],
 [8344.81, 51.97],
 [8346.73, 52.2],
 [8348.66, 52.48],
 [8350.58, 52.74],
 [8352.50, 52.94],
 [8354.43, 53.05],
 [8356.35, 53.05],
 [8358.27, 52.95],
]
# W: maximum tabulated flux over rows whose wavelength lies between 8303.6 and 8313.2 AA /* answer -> 52.86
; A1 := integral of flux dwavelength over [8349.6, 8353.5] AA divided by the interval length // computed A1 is 52.8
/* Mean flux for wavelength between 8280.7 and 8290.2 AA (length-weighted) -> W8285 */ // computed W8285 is 53.9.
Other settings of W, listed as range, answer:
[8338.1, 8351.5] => 52.74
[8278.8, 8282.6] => 53.8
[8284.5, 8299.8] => 54.05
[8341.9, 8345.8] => 51.97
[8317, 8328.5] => 53.03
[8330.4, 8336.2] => 51.48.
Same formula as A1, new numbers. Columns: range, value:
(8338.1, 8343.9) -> 51.7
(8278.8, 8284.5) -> 53.8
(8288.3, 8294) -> 54.1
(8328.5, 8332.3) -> 51.4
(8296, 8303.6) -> 53.1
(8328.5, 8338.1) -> 51.5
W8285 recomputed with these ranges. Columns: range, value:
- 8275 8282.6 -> 53.8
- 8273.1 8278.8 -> 53.7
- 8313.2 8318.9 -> 53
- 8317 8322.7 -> 52.8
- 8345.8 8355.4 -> 52.7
